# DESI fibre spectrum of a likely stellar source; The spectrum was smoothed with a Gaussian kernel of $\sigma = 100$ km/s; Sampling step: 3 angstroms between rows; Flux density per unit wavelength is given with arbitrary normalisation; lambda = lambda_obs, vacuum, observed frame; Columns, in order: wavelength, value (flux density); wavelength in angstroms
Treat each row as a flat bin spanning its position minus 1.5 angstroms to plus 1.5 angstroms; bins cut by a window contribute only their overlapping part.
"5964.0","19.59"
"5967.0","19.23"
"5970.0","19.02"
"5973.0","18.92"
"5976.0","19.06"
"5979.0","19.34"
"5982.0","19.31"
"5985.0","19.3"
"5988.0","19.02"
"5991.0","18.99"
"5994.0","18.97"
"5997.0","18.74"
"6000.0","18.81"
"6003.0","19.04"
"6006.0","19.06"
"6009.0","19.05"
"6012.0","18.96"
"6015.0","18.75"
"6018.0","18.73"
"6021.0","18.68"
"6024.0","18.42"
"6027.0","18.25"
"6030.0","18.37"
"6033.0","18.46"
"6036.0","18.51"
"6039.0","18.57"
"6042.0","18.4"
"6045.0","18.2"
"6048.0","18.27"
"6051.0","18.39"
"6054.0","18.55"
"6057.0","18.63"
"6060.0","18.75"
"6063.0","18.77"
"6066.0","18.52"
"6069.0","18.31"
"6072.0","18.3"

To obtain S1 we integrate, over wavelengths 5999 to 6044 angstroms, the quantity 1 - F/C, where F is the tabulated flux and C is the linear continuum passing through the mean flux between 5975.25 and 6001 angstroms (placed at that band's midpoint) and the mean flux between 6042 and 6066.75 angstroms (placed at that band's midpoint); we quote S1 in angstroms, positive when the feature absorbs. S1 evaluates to 0.3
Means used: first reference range 19.1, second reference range 18.5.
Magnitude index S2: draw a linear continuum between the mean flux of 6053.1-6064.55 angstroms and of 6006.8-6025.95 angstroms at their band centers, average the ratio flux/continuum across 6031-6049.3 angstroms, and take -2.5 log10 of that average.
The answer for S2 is 0.02 mag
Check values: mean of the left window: 18.8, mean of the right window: 18.7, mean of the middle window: 18.4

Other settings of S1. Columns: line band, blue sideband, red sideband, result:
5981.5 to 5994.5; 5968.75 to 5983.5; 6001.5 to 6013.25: 0.0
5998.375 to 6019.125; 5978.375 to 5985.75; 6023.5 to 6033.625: -0.2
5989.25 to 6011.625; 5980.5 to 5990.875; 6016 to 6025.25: 0.0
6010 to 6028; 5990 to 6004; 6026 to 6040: 0.0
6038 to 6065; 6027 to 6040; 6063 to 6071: -0.1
